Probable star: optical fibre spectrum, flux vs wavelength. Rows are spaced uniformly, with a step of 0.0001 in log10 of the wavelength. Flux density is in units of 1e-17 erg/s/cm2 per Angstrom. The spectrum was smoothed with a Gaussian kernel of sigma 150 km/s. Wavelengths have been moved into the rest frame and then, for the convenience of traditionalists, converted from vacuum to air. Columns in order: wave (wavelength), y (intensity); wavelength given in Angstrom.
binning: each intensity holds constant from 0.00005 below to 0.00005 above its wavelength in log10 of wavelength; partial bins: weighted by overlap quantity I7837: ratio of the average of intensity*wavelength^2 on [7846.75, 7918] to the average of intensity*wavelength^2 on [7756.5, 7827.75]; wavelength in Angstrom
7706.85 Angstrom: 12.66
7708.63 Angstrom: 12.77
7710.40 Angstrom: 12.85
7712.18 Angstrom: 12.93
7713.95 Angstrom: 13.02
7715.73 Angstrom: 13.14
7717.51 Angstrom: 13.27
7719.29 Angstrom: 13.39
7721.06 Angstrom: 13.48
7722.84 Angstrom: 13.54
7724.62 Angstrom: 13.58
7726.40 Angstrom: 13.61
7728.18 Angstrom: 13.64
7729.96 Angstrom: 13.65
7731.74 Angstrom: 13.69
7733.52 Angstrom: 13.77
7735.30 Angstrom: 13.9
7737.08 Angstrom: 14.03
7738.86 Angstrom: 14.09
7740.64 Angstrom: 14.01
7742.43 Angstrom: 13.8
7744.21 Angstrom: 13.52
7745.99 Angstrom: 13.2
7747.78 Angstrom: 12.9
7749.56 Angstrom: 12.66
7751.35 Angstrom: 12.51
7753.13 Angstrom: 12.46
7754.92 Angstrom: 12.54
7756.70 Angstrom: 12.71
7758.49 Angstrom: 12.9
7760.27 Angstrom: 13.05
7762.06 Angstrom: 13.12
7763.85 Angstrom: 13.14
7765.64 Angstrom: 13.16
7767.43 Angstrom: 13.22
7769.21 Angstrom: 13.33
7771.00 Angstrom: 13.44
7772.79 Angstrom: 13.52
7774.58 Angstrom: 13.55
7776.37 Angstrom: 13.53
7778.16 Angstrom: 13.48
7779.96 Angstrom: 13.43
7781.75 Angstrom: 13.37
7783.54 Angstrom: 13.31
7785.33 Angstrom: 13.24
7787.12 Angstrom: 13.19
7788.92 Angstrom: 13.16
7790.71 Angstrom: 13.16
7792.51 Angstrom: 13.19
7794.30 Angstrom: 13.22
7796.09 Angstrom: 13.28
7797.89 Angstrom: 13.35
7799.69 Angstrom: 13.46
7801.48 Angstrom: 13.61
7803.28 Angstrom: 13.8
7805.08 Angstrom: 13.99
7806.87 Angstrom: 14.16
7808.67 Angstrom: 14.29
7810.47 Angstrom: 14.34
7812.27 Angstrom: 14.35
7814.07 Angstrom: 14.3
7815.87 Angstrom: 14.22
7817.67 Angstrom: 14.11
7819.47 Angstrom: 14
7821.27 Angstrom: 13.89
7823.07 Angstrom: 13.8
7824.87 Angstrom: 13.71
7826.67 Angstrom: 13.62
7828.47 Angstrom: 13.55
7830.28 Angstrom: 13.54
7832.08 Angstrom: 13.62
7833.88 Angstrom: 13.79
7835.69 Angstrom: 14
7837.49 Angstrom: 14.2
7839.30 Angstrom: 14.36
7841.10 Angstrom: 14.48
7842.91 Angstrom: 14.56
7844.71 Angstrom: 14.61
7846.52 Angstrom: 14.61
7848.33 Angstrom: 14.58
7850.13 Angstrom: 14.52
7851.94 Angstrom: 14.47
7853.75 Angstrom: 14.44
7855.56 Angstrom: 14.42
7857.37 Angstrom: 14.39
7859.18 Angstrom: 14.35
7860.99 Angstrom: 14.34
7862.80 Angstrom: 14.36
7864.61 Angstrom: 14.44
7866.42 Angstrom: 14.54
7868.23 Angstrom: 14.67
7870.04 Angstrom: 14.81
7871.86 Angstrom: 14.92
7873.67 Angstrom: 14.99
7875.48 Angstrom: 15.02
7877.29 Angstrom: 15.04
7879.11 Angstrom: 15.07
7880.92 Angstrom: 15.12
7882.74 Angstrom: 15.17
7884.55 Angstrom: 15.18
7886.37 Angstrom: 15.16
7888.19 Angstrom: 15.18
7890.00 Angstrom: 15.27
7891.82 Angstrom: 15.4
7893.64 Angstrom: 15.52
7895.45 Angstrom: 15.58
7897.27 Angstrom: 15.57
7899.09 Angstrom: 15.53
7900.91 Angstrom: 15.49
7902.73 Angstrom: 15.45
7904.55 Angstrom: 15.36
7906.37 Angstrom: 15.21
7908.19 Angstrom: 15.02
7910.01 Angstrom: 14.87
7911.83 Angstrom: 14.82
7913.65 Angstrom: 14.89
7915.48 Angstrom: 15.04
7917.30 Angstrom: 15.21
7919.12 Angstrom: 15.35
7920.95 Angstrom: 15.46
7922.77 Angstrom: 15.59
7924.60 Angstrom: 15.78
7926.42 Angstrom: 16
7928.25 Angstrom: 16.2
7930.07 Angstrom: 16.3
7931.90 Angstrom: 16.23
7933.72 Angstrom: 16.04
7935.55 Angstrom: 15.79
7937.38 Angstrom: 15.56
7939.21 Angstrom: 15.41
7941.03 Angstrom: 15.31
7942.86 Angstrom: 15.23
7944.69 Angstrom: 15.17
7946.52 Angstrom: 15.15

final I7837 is 1.13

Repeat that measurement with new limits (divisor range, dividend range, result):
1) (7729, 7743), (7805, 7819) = 1.05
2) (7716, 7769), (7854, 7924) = 1.17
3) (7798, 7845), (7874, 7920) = 1.11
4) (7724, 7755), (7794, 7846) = 1.06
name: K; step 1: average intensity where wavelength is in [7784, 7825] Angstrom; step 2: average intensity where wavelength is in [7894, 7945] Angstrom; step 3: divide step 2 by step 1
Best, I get 1.13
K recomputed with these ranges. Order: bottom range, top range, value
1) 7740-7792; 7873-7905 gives 1.16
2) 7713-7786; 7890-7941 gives 1.16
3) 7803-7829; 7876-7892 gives 1.08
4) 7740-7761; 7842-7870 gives 1.11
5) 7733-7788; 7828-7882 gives 1.09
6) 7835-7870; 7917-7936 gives 1.10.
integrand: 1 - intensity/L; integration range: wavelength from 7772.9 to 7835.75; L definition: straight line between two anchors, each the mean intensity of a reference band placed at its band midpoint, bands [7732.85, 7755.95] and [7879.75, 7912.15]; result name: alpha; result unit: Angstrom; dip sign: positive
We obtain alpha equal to 1.93 Angstrom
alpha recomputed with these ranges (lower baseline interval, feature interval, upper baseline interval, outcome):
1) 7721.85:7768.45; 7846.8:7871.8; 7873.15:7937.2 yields 0.5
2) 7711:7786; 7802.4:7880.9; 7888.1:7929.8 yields 1.2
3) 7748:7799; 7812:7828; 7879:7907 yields 0.0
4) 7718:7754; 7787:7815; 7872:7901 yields 1.1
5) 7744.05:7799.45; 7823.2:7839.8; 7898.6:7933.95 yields 0.4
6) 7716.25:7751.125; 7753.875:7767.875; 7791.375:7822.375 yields 0.7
